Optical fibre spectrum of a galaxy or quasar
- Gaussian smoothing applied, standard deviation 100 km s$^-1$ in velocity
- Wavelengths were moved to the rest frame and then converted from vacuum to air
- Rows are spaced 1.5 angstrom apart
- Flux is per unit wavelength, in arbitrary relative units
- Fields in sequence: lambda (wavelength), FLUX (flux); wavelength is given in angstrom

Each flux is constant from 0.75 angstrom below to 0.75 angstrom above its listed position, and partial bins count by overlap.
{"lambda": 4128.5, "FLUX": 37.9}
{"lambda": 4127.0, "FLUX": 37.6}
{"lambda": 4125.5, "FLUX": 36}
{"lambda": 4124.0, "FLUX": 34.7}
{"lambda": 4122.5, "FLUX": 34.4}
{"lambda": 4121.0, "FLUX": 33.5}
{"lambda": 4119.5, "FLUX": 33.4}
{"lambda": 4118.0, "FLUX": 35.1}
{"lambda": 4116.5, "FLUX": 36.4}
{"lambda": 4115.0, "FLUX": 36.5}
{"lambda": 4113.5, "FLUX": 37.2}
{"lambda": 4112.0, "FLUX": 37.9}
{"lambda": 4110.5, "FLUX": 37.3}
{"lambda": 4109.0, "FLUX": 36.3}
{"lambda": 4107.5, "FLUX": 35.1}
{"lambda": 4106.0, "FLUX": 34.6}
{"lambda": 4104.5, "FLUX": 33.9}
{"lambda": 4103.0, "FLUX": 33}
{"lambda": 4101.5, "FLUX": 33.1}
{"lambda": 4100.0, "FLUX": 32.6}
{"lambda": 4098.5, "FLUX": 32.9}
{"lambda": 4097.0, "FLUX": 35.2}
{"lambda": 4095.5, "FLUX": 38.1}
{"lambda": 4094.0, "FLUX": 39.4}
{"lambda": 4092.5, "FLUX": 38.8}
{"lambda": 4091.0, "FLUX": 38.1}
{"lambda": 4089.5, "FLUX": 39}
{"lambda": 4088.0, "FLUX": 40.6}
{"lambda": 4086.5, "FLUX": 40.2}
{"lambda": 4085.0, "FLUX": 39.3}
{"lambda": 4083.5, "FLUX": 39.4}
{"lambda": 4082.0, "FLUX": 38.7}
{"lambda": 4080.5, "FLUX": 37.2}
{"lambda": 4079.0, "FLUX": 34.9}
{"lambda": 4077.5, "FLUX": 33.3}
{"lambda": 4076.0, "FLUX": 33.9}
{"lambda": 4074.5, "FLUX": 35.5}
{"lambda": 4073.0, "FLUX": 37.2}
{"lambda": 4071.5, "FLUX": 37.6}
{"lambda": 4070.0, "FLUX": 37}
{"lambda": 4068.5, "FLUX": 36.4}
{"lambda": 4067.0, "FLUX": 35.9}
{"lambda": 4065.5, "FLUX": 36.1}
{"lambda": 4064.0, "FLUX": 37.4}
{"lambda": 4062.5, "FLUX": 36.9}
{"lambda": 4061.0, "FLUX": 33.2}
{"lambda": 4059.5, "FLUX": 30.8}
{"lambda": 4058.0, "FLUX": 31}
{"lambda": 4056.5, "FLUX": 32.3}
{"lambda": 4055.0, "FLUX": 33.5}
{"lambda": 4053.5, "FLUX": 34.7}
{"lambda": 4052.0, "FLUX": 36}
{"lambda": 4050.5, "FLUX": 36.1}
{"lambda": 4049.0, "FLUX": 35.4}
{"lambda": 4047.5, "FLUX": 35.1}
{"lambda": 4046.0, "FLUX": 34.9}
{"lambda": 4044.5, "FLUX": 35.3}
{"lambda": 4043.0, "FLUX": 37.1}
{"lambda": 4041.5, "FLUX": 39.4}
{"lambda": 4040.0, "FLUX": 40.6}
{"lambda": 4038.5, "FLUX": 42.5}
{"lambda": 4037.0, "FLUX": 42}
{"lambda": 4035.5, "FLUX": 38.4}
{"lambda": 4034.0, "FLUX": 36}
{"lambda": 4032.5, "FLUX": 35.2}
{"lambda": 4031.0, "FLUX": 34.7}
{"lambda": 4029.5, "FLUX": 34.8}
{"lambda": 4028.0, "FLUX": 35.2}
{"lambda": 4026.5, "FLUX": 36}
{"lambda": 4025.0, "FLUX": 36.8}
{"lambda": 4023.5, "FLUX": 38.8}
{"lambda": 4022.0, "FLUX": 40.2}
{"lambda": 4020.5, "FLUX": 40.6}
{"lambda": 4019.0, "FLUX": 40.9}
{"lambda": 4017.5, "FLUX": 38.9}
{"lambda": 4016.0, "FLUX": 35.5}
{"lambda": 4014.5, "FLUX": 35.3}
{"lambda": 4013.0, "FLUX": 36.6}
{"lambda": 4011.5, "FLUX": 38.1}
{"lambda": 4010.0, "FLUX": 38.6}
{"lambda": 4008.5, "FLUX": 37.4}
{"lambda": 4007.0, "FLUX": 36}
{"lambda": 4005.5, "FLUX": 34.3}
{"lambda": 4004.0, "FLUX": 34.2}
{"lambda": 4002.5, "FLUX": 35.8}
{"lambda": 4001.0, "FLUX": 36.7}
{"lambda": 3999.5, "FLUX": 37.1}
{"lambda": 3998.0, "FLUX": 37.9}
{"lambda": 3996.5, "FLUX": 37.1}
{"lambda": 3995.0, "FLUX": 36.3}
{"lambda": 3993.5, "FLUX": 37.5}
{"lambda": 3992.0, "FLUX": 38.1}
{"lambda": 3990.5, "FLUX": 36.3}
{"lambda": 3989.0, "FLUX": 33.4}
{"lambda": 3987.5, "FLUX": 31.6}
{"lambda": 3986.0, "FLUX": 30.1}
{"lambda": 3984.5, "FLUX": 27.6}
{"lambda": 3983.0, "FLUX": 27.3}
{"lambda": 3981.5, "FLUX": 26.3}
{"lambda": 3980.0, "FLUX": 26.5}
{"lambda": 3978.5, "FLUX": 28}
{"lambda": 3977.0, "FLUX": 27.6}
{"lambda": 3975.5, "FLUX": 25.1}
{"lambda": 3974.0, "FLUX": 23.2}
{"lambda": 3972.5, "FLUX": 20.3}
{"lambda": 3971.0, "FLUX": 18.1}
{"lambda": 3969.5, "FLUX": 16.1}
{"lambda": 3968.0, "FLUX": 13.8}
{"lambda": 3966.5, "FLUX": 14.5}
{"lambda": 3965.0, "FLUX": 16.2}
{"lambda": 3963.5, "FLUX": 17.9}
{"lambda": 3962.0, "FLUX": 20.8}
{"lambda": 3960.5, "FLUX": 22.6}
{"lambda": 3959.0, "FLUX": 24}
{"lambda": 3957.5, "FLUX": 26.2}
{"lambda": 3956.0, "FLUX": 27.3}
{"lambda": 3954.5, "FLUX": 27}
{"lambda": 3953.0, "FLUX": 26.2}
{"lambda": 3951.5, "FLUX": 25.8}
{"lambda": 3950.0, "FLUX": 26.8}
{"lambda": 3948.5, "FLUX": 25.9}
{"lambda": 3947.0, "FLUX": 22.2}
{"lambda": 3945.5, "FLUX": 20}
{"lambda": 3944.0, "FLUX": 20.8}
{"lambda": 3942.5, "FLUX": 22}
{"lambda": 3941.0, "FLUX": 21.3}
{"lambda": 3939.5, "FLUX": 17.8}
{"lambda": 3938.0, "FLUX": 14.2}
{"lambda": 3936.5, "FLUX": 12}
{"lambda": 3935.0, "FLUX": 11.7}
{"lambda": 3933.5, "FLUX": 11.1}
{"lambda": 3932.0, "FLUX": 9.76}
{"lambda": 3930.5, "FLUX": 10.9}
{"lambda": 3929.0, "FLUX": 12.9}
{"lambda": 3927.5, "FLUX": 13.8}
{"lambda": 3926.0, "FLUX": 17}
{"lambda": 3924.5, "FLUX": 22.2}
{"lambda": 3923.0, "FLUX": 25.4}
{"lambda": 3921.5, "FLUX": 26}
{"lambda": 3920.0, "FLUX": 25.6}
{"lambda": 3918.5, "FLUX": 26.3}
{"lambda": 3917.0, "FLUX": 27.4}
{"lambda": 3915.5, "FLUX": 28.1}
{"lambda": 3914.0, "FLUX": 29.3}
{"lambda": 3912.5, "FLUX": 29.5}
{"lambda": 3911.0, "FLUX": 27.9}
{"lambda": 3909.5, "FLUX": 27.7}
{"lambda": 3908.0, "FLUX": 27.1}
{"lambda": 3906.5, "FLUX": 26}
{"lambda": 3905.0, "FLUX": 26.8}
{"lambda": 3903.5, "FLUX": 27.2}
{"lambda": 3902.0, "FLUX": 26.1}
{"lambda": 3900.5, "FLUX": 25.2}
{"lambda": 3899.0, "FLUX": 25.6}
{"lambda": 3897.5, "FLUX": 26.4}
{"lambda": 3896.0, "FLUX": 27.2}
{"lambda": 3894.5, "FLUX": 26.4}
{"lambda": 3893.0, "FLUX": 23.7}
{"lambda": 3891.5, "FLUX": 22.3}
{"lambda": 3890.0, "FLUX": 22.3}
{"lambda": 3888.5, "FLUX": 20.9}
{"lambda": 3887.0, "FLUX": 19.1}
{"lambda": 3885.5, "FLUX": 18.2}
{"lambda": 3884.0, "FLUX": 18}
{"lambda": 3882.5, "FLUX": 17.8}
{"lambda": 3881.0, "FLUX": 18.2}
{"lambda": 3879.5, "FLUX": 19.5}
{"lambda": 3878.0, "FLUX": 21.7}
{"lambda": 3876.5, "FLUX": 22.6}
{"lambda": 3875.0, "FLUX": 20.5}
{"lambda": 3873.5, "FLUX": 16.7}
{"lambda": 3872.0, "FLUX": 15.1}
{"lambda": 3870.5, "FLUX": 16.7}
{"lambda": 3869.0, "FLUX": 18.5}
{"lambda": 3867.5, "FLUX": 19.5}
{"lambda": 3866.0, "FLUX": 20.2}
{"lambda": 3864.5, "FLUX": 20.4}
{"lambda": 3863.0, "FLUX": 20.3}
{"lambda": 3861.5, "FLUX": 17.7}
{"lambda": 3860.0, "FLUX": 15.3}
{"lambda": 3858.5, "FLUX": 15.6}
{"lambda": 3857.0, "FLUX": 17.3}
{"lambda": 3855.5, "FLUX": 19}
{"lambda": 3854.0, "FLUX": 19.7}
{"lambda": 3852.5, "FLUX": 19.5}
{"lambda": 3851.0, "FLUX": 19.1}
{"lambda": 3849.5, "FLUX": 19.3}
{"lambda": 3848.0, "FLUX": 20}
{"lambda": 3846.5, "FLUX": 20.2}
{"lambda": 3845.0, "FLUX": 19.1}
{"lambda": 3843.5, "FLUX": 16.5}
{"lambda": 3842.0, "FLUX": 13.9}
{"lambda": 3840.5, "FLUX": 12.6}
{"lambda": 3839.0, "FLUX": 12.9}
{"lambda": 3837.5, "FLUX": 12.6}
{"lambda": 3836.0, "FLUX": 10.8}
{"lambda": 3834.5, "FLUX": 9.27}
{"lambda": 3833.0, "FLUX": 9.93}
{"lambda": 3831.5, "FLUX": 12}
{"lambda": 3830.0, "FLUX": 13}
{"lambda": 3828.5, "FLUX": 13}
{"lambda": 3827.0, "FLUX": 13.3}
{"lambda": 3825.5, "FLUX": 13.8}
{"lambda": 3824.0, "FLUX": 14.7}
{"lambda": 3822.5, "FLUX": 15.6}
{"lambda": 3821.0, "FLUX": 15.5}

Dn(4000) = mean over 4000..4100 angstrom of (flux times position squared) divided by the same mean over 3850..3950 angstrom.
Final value 1.9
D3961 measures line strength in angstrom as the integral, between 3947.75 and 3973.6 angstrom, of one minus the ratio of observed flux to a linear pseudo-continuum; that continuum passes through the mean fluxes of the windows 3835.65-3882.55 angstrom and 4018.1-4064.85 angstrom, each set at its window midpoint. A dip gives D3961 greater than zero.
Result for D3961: 5.8 angstrom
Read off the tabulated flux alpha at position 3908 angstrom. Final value 27.1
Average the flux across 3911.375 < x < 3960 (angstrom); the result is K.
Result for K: 21.5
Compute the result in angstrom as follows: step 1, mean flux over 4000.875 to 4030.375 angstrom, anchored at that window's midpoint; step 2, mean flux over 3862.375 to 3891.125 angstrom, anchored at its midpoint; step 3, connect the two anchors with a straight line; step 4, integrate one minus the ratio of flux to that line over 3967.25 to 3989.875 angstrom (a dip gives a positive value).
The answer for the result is 5.2 angstrom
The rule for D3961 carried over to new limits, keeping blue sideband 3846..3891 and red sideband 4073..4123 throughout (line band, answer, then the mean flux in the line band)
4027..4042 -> -3.0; 37.8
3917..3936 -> 4.2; 18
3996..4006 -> -2.5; 36.2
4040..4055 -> -1.7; 36.1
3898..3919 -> -4.9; 27.2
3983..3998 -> -3.1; 34.1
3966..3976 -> 3.0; 18.7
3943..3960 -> 0.4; 24.7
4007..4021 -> -3.7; 37.8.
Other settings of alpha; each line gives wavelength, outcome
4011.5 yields 38.1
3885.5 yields 18.2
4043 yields 37.1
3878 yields 21.7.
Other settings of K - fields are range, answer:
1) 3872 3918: 23.7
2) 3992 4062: 36.6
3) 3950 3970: 21.7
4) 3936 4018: 27.7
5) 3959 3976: 19.1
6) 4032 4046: 38.4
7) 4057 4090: 36.4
